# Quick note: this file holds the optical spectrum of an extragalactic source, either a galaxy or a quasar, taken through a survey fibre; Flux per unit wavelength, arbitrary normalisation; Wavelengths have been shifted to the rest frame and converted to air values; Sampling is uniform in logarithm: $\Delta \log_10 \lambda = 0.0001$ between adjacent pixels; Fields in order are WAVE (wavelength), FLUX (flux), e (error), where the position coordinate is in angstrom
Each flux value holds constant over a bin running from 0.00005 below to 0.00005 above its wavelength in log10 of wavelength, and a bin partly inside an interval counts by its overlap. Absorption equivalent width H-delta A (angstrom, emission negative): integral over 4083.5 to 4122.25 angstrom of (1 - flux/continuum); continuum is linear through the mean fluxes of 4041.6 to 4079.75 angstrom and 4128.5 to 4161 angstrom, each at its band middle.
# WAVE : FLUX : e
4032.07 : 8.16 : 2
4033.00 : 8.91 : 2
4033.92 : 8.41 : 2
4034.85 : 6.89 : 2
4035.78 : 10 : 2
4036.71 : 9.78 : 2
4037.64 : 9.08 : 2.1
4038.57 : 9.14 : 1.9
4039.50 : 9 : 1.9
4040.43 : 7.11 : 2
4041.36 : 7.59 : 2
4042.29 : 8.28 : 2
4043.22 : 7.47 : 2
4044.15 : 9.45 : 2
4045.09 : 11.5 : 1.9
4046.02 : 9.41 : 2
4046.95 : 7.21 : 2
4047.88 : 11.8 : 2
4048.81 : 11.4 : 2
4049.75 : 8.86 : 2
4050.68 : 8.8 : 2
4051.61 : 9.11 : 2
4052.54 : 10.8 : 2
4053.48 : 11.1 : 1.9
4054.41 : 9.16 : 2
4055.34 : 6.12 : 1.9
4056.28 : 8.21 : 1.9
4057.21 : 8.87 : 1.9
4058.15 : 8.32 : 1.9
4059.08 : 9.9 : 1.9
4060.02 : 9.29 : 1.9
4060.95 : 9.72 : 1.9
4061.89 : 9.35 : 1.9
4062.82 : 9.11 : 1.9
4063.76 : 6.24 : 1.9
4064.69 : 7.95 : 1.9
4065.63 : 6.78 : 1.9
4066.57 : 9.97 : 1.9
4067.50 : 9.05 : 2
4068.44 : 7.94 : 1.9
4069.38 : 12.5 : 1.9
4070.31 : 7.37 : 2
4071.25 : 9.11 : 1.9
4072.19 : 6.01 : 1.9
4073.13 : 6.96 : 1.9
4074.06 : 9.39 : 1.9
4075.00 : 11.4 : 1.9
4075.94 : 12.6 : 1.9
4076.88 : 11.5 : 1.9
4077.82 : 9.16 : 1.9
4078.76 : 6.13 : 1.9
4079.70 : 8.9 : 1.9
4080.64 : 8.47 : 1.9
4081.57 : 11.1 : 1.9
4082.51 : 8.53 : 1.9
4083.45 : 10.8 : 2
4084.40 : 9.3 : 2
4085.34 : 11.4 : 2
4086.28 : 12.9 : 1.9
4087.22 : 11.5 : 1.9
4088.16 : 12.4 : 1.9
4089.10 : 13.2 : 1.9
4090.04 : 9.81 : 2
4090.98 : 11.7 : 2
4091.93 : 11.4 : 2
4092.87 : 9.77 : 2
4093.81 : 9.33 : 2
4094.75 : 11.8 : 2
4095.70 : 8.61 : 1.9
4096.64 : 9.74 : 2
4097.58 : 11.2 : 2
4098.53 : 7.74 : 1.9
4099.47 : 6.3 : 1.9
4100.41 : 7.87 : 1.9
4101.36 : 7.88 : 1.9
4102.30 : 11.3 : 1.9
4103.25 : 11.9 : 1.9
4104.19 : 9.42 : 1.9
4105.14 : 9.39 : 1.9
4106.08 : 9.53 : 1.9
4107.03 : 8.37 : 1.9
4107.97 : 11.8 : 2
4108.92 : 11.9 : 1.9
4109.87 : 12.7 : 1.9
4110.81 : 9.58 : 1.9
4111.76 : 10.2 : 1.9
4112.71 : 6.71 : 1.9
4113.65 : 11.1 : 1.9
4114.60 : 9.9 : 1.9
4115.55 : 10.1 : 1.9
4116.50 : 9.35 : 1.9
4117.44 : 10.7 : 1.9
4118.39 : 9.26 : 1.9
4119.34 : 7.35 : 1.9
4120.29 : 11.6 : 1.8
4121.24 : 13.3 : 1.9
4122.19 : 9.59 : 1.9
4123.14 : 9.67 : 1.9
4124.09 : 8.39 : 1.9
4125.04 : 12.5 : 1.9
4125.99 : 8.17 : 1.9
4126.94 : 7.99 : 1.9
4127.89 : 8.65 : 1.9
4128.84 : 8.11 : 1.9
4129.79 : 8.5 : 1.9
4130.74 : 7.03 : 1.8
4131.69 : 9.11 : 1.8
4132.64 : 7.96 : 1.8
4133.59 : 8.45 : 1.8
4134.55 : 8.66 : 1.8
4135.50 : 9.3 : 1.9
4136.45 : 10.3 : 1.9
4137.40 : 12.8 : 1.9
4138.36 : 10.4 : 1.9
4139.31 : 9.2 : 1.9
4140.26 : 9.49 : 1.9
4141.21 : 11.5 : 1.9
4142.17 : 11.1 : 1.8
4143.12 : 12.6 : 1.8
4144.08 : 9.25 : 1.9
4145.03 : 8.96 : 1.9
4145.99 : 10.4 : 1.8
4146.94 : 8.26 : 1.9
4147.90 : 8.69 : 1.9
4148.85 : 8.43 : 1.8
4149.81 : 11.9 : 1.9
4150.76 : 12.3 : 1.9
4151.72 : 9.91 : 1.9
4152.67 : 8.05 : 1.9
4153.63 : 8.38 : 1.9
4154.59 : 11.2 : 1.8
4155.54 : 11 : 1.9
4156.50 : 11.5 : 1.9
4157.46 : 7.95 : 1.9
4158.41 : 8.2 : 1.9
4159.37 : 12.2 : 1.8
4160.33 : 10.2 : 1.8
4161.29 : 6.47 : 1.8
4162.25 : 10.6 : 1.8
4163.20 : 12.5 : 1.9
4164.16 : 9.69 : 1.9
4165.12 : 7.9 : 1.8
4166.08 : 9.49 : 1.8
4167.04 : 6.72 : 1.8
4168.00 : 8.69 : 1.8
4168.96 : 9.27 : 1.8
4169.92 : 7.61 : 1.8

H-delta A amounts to -3.4 angstrom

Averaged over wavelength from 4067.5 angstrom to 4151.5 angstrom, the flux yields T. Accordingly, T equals 9.82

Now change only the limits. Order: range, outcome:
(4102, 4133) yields 9.73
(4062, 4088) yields 9.38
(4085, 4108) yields 10.2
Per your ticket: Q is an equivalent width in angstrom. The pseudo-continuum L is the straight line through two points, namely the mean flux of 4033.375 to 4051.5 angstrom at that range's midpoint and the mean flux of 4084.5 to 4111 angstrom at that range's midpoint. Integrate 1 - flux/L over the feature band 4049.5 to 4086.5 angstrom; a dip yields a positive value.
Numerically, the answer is 1.8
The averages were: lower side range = 9.01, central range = 9.18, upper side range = 10.4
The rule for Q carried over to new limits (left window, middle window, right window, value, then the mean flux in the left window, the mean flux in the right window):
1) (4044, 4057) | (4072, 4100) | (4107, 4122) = -0.21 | 9.48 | 10.3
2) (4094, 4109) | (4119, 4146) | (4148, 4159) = 0.29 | 9.61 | 9.88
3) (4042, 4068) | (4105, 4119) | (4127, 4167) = -0.93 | 9.05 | 9.62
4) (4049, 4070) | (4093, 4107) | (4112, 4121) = 0.10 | 8.98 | 9.68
